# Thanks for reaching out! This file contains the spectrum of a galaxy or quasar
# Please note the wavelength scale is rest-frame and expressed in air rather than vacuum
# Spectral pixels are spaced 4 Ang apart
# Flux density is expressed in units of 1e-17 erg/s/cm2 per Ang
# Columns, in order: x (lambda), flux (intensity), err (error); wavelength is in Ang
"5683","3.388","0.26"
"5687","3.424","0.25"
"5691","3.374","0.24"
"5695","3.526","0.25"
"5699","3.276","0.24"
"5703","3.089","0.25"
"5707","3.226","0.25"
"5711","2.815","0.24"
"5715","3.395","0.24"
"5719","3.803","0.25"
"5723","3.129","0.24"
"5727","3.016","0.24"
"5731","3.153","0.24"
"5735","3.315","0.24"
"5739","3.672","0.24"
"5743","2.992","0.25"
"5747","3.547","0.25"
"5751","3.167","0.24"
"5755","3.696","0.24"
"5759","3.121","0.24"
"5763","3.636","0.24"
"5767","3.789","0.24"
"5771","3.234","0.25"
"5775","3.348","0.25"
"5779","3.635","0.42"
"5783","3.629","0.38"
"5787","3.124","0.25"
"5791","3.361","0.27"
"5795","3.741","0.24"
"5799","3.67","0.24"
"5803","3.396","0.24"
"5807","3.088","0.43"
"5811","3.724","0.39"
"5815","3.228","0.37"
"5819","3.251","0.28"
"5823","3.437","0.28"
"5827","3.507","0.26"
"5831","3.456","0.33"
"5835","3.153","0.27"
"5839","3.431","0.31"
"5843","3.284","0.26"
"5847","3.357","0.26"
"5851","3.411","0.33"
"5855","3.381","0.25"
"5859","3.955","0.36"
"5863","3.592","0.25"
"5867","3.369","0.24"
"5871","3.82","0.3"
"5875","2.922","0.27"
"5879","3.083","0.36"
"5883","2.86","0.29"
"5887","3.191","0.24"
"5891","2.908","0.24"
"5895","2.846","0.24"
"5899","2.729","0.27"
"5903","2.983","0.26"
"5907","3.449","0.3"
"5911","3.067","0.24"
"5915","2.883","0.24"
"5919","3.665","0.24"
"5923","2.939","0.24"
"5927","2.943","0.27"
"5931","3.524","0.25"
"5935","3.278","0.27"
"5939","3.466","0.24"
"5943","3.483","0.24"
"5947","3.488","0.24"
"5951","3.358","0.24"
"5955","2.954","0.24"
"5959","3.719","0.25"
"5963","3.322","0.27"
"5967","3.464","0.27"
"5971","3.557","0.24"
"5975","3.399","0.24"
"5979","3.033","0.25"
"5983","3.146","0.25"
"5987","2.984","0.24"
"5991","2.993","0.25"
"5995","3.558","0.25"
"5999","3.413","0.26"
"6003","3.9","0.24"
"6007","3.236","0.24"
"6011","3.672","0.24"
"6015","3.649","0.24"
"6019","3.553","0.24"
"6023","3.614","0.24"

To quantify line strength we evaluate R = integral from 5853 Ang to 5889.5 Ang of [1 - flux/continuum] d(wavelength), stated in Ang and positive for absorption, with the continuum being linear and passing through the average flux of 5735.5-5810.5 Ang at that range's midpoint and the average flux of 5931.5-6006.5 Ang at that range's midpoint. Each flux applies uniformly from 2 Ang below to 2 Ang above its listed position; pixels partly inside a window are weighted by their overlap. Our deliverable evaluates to 0.59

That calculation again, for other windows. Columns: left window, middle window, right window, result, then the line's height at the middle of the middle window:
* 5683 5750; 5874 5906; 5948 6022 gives 3.81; 3.36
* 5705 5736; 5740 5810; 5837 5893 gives -3.52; 3.27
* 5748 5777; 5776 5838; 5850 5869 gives 1.05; 3.49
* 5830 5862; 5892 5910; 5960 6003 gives 2.06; 3.39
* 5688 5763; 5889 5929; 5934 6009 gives 3.62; 3.34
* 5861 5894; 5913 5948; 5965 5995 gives -0.68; 3.23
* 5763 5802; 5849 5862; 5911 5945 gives -0.77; 3.38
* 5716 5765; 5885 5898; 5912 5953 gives 1.36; 3.31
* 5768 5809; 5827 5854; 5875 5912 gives -1.18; 3.22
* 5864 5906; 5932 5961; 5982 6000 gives -2.16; 3.16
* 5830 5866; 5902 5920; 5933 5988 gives 1.00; 3.39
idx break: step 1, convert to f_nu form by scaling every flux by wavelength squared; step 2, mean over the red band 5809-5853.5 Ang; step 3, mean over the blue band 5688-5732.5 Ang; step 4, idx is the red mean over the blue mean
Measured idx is 1.1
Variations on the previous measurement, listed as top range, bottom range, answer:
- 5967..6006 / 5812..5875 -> 1.02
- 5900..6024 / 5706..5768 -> 1.08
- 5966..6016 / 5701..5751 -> 1.13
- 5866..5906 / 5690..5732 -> 1.00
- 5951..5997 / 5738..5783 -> 1.03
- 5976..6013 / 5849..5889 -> 1.03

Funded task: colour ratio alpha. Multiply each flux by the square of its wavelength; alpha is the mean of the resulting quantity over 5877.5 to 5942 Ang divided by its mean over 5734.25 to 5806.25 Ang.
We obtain 0.95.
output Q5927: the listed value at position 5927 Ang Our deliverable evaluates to 2.943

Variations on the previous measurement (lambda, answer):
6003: 3.9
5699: 3.276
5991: 2.993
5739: 3.672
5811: 3.724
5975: 3.399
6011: 3.672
